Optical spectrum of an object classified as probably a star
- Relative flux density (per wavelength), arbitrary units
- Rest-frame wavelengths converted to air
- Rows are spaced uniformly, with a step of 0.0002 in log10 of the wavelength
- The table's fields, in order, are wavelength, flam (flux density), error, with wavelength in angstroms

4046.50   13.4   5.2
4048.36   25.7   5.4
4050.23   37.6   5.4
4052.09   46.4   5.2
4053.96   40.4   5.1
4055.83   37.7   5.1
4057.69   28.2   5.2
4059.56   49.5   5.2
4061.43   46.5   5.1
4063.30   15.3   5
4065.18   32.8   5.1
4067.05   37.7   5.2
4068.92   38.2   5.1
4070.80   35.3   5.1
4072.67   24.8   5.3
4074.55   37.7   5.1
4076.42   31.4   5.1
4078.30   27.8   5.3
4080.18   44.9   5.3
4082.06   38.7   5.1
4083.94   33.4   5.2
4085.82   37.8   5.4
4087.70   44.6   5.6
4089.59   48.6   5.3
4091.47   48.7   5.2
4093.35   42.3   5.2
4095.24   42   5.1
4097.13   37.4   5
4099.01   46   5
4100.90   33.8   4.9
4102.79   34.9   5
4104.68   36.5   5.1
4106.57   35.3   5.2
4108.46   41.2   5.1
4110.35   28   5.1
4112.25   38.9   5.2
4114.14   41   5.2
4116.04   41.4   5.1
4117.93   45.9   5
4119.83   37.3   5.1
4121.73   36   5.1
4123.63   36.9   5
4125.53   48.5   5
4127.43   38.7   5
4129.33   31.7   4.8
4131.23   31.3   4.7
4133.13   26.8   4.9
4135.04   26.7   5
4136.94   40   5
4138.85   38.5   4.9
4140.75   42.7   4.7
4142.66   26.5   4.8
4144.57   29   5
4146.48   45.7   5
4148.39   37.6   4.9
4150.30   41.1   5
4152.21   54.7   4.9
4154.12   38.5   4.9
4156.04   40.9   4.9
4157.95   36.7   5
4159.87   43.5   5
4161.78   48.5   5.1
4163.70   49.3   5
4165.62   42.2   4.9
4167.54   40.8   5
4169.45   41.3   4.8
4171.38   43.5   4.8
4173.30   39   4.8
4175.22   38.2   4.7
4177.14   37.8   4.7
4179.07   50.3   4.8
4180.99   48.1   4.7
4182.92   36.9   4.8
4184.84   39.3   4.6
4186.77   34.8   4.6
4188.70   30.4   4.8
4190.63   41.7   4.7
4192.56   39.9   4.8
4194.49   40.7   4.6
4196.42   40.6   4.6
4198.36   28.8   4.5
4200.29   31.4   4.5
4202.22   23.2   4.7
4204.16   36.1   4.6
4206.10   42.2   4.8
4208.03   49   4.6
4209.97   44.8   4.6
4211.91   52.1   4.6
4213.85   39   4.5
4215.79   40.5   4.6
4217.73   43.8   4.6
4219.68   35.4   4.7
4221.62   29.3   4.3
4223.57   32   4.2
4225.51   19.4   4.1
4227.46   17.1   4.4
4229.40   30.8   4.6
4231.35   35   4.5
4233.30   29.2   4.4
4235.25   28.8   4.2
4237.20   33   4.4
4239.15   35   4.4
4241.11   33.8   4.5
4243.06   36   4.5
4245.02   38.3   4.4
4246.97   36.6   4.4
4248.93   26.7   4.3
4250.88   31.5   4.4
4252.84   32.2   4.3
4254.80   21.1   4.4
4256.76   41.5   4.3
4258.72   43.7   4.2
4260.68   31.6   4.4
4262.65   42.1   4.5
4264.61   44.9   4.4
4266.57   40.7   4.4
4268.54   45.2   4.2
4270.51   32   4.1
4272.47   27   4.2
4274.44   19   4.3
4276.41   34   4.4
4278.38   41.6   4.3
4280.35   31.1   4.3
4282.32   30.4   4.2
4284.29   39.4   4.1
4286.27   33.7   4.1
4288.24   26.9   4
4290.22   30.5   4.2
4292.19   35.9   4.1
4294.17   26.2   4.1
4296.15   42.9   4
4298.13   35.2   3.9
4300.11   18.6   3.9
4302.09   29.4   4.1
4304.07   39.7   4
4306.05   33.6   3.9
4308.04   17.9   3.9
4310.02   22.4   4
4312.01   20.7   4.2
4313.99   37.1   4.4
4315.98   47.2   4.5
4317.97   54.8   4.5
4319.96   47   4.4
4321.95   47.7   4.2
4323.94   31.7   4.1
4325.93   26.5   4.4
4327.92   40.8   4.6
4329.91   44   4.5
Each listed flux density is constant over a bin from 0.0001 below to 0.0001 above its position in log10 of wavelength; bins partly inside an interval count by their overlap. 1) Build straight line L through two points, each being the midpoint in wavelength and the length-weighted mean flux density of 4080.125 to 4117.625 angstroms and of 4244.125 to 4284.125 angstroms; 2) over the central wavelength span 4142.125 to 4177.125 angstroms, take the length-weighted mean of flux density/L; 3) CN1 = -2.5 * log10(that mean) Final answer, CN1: -0.09 mag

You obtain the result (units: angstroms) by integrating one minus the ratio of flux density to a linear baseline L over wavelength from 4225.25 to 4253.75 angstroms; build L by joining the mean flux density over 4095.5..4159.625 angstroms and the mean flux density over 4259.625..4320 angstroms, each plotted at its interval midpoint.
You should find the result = 3.2 angstroms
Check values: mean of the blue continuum 37.9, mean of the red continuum 34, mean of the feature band 31.2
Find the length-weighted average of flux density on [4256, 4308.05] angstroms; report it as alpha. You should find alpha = 34.1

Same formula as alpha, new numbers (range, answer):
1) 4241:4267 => 35.7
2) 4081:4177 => 39.4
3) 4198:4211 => 37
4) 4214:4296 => 33.4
